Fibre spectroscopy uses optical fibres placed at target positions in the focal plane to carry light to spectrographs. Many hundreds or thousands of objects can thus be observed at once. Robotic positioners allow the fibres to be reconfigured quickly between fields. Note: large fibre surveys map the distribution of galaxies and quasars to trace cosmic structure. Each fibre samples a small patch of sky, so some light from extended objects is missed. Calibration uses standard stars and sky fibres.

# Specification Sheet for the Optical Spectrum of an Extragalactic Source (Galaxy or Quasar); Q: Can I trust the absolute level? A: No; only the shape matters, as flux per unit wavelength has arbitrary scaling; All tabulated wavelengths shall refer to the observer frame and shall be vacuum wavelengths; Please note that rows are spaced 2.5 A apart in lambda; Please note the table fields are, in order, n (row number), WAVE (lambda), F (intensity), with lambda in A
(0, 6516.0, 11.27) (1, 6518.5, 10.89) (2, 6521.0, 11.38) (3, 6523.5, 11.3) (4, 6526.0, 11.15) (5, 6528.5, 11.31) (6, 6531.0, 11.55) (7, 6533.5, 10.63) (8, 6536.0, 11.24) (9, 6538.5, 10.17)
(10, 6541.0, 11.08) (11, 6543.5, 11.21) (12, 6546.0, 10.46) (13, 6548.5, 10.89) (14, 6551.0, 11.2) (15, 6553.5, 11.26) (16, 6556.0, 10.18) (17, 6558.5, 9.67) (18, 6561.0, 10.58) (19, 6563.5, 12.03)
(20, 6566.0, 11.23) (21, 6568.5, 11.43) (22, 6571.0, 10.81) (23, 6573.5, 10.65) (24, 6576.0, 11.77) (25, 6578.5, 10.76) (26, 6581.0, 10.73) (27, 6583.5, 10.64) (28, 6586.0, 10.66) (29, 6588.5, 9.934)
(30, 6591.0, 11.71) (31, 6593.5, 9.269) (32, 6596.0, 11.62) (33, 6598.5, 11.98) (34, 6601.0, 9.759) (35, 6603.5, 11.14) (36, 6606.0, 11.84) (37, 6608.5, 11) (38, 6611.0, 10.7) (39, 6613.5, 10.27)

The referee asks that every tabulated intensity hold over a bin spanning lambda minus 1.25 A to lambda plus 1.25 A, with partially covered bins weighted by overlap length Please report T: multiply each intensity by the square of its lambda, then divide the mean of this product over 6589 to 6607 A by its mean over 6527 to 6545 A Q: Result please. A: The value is 1.02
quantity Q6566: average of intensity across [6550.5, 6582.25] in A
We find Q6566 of 10.9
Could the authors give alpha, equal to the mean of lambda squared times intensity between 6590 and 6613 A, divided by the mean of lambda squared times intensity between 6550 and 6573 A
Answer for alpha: 1.02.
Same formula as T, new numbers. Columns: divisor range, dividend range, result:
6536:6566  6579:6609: 1.02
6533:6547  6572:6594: 1.01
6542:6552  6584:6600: 1.00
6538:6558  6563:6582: 1.04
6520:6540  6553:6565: 0.98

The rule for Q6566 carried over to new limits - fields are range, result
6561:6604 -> 10.9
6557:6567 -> 10.9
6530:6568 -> 10.9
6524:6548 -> 11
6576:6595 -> 10.6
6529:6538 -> 11.1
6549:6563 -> 10.7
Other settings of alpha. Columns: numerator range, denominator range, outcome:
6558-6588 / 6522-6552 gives 1.00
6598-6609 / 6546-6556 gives 1.03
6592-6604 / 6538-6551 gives 1.01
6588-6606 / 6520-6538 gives 0.99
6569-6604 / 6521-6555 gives 0.99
